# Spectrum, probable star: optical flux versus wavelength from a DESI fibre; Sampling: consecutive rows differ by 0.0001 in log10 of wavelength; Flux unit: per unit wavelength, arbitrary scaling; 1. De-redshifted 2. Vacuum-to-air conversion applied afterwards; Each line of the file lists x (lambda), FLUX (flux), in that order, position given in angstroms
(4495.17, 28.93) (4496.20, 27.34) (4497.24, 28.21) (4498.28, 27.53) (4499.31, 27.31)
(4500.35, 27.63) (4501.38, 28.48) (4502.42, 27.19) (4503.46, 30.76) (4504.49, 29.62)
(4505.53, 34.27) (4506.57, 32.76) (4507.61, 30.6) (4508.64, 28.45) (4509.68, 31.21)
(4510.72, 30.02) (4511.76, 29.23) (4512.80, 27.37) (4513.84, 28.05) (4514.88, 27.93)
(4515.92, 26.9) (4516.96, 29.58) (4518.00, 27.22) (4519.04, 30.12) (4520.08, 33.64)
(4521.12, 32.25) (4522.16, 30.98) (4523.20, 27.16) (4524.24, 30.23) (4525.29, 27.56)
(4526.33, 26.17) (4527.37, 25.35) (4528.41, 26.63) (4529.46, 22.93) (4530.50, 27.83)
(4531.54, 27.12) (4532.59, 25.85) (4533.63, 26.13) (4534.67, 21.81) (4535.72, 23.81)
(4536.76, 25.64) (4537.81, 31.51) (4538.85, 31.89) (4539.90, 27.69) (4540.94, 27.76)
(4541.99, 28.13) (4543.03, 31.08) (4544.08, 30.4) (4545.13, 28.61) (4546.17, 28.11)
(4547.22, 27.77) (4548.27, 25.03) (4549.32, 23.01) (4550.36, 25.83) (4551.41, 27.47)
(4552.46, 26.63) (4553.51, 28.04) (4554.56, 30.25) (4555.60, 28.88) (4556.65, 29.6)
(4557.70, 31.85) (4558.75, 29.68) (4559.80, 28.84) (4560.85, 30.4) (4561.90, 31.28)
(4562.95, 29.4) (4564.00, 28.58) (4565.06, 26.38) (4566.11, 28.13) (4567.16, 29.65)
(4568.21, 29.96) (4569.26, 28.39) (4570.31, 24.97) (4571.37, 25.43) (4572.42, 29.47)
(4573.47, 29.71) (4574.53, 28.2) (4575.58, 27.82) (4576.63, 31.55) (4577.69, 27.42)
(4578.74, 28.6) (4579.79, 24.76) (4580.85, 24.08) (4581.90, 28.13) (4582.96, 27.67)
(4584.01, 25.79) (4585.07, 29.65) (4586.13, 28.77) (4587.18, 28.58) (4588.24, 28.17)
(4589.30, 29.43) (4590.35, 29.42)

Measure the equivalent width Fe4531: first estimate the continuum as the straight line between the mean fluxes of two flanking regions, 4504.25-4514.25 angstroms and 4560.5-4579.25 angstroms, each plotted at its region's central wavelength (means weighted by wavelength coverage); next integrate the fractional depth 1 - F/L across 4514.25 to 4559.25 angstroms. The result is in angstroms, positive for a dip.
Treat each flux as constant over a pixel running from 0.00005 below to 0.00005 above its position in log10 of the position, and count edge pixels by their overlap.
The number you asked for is 2.31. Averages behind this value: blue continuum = 30.2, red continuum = 28.6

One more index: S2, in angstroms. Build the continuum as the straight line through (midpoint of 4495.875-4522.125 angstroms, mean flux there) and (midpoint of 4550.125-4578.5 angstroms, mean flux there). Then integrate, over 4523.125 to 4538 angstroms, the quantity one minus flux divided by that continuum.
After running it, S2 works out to 1.47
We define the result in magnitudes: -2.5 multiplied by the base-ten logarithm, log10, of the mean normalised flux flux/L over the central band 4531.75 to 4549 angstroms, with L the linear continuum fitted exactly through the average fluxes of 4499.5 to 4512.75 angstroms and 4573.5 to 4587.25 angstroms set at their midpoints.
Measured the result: 0.05 mag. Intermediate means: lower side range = 29.9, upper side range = 27.8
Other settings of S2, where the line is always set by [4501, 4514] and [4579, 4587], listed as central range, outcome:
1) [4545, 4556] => 0.44 angstroms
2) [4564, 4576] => -0.19 angstroms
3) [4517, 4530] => 0.41 angstroms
